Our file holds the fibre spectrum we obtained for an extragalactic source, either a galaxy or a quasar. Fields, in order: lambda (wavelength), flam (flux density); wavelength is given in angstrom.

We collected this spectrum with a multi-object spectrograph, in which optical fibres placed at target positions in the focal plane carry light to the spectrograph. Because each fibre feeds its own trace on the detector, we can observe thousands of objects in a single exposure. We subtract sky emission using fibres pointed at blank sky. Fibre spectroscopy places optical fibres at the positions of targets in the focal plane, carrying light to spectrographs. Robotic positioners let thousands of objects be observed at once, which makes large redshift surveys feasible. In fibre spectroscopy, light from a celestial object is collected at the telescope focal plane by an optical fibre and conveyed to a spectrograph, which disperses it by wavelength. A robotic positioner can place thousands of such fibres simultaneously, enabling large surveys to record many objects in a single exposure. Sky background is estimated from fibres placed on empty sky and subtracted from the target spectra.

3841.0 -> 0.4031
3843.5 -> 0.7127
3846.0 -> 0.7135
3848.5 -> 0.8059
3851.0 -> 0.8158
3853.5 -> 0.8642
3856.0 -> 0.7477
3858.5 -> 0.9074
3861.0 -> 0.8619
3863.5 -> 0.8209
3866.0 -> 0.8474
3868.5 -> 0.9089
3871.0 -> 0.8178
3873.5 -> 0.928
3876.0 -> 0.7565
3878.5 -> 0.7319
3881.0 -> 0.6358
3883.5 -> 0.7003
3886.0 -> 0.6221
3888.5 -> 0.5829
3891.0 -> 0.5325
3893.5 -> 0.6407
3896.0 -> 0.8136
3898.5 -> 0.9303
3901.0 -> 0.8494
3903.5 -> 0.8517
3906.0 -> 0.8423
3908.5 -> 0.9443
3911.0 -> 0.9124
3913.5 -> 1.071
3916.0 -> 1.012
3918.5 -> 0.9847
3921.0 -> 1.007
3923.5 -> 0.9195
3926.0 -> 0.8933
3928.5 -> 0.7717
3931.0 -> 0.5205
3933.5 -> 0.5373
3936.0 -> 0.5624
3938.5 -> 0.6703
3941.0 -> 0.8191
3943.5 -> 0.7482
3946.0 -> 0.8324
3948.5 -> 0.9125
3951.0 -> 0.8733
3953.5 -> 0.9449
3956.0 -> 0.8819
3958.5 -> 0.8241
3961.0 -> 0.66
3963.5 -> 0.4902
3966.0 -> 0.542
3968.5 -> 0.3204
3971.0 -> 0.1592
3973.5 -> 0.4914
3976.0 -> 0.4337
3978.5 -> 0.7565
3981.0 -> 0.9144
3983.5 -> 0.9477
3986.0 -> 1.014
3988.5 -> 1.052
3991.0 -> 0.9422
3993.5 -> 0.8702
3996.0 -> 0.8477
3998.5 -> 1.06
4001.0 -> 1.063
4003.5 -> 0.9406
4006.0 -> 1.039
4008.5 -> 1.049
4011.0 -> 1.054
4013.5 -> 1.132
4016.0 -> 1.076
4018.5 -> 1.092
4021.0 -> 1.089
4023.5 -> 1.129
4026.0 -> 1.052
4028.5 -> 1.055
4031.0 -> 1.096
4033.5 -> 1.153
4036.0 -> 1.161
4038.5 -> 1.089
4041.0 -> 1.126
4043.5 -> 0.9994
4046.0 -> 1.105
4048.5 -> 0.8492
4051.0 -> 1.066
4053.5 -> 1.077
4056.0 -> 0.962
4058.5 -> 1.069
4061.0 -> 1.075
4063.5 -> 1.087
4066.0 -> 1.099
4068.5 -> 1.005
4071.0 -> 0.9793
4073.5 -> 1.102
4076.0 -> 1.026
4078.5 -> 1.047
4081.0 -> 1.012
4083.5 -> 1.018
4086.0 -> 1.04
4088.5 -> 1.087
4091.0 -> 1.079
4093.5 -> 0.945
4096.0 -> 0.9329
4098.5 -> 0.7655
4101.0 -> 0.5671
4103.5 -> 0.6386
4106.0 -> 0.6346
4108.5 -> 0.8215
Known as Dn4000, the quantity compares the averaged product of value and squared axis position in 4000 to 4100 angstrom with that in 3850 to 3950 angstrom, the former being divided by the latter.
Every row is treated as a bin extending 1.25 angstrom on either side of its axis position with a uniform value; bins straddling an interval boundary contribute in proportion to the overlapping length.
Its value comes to 1.4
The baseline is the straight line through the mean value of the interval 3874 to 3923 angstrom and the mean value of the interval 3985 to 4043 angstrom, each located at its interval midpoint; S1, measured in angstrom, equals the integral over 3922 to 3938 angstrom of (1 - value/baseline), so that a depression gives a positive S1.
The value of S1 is 3.2 angstrom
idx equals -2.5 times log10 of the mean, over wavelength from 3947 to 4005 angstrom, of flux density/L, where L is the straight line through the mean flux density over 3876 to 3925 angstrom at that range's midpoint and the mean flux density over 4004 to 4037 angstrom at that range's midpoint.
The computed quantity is 0.257 mag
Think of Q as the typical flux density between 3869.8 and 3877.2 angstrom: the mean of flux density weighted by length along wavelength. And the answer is 0.835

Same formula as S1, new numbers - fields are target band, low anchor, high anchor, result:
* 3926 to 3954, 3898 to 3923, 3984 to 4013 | 6.2 angstrom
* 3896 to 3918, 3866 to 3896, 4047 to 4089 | -4.4 angstrom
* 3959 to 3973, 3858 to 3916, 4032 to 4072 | 7.1 angstrom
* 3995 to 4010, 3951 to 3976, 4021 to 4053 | -2.7 angstrom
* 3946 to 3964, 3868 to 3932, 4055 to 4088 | 1.5 angstrom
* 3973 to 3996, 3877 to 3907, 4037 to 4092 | 1.6 angstrom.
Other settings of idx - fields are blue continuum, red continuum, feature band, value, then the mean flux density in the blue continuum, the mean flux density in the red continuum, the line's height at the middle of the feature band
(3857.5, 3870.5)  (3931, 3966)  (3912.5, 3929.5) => -0.219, 0.866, 0.735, 0.777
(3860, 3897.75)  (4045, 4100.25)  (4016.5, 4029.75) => -0.146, 0.748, 1.01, 0.947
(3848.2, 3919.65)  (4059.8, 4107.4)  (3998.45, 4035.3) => -0.181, 0.819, 0.954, 0.909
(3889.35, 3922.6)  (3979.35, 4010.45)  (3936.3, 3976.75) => 0.366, 0.873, 0.977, 0.932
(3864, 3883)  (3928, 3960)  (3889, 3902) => 0.065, 0.8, 0.76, 0.788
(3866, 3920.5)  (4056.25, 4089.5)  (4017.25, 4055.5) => -0.078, 0.816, 1.05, 1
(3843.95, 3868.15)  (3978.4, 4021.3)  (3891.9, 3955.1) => 0.088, 0.82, 1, 0.905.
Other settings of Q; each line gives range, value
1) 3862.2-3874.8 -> 0.864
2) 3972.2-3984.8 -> 0.708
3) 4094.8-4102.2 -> 0.755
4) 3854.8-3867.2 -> 0.837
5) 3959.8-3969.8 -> 0.501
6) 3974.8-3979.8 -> 0.6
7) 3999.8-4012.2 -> 1.03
